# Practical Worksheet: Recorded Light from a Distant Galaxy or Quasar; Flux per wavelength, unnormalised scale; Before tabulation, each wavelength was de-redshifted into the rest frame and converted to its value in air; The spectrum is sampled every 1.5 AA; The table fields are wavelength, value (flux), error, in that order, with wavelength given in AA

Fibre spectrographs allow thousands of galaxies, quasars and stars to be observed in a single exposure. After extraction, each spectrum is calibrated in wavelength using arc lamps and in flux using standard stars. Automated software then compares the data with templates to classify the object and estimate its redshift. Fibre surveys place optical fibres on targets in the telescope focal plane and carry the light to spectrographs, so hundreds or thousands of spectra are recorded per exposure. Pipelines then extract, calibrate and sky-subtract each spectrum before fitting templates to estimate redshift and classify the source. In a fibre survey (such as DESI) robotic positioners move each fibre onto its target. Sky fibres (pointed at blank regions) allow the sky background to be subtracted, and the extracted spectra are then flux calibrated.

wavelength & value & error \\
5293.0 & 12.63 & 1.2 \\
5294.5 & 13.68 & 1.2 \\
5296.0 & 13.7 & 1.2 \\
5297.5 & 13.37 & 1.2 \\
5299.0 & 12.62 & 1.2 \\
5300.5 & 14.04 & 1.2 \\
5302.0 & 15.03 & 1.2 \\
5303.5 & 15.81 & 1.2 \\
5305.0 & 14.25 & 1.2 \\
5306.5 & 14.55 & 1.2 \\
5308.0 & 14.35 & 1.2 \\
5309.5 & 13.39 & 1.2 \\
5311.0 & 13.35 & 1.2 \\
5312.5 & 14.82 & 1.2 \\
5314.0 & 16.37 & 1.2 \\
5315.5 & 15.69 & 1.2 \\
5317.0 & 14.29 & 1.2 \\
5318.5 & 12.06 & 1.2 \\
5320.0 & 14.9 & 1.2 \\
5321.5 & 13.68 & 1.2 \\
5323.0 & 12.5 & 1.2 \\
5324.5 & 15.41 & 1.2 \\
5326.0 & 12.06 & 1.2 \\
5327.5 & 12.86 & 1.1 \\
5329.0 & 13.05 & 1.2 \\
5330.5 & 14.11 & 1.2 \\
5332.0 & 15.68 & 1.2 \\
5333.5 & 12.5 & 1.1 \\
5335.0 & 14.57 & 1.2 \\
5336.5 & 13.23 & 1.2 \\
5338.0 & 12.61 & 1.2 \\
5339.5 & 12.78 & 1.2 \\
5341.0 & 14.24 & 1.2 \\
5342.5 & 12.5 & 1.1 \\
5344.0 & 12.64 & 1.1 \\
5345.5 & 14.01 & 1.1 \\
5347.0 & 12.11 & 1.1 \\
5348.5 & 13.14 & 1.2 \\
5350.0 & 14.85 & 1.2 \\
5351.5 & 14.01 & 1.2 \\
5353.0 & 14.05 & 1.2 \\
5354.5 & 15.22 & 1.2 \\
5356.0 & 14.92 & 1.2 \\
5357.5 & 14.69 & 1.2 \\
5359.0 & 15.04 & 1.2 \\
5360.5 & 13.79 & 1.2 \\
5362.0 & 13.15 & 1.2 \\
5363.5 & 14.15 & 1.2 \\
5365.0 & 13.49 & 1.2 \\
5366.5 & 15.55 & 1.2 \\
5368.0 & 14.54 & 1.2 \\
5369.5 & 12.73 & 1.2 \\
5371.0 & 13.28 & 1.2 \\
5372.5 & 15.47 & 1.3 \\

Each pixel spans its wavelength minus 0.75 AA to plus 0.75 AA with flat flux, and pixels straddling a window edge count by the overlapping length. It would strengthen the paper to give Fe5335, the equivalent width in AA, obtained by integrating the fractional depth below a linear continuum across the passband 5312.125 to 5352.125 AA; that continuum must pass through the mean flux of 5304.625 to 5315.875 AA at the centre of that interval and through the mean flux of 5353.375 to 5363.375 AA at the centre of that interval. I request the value 2.18 AA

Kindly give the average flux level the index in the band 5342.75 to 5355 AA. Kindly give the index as 13.7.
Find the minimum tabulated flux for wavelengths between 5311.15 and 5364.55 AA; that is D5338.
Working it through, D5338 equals 12.06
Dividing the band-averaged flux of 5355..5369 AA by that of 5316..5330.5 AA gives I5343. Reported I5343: 1.1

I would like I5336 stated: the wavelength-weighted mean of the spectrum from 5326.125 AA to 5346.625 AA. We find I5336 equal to 13.4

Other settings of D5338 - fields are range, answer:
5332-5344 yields 12.5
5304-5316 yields 13.35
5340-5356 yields 12.11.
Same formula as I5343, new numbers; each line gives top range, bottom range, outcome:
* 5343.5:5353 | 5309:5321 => 0.94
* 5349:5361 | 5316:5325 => 1.05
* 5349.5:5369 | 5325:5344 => 1.08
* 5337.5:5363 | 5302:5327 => 0.97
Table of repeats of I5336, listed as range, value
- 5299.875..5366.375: 14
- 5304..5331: 14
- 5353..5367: 14.4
